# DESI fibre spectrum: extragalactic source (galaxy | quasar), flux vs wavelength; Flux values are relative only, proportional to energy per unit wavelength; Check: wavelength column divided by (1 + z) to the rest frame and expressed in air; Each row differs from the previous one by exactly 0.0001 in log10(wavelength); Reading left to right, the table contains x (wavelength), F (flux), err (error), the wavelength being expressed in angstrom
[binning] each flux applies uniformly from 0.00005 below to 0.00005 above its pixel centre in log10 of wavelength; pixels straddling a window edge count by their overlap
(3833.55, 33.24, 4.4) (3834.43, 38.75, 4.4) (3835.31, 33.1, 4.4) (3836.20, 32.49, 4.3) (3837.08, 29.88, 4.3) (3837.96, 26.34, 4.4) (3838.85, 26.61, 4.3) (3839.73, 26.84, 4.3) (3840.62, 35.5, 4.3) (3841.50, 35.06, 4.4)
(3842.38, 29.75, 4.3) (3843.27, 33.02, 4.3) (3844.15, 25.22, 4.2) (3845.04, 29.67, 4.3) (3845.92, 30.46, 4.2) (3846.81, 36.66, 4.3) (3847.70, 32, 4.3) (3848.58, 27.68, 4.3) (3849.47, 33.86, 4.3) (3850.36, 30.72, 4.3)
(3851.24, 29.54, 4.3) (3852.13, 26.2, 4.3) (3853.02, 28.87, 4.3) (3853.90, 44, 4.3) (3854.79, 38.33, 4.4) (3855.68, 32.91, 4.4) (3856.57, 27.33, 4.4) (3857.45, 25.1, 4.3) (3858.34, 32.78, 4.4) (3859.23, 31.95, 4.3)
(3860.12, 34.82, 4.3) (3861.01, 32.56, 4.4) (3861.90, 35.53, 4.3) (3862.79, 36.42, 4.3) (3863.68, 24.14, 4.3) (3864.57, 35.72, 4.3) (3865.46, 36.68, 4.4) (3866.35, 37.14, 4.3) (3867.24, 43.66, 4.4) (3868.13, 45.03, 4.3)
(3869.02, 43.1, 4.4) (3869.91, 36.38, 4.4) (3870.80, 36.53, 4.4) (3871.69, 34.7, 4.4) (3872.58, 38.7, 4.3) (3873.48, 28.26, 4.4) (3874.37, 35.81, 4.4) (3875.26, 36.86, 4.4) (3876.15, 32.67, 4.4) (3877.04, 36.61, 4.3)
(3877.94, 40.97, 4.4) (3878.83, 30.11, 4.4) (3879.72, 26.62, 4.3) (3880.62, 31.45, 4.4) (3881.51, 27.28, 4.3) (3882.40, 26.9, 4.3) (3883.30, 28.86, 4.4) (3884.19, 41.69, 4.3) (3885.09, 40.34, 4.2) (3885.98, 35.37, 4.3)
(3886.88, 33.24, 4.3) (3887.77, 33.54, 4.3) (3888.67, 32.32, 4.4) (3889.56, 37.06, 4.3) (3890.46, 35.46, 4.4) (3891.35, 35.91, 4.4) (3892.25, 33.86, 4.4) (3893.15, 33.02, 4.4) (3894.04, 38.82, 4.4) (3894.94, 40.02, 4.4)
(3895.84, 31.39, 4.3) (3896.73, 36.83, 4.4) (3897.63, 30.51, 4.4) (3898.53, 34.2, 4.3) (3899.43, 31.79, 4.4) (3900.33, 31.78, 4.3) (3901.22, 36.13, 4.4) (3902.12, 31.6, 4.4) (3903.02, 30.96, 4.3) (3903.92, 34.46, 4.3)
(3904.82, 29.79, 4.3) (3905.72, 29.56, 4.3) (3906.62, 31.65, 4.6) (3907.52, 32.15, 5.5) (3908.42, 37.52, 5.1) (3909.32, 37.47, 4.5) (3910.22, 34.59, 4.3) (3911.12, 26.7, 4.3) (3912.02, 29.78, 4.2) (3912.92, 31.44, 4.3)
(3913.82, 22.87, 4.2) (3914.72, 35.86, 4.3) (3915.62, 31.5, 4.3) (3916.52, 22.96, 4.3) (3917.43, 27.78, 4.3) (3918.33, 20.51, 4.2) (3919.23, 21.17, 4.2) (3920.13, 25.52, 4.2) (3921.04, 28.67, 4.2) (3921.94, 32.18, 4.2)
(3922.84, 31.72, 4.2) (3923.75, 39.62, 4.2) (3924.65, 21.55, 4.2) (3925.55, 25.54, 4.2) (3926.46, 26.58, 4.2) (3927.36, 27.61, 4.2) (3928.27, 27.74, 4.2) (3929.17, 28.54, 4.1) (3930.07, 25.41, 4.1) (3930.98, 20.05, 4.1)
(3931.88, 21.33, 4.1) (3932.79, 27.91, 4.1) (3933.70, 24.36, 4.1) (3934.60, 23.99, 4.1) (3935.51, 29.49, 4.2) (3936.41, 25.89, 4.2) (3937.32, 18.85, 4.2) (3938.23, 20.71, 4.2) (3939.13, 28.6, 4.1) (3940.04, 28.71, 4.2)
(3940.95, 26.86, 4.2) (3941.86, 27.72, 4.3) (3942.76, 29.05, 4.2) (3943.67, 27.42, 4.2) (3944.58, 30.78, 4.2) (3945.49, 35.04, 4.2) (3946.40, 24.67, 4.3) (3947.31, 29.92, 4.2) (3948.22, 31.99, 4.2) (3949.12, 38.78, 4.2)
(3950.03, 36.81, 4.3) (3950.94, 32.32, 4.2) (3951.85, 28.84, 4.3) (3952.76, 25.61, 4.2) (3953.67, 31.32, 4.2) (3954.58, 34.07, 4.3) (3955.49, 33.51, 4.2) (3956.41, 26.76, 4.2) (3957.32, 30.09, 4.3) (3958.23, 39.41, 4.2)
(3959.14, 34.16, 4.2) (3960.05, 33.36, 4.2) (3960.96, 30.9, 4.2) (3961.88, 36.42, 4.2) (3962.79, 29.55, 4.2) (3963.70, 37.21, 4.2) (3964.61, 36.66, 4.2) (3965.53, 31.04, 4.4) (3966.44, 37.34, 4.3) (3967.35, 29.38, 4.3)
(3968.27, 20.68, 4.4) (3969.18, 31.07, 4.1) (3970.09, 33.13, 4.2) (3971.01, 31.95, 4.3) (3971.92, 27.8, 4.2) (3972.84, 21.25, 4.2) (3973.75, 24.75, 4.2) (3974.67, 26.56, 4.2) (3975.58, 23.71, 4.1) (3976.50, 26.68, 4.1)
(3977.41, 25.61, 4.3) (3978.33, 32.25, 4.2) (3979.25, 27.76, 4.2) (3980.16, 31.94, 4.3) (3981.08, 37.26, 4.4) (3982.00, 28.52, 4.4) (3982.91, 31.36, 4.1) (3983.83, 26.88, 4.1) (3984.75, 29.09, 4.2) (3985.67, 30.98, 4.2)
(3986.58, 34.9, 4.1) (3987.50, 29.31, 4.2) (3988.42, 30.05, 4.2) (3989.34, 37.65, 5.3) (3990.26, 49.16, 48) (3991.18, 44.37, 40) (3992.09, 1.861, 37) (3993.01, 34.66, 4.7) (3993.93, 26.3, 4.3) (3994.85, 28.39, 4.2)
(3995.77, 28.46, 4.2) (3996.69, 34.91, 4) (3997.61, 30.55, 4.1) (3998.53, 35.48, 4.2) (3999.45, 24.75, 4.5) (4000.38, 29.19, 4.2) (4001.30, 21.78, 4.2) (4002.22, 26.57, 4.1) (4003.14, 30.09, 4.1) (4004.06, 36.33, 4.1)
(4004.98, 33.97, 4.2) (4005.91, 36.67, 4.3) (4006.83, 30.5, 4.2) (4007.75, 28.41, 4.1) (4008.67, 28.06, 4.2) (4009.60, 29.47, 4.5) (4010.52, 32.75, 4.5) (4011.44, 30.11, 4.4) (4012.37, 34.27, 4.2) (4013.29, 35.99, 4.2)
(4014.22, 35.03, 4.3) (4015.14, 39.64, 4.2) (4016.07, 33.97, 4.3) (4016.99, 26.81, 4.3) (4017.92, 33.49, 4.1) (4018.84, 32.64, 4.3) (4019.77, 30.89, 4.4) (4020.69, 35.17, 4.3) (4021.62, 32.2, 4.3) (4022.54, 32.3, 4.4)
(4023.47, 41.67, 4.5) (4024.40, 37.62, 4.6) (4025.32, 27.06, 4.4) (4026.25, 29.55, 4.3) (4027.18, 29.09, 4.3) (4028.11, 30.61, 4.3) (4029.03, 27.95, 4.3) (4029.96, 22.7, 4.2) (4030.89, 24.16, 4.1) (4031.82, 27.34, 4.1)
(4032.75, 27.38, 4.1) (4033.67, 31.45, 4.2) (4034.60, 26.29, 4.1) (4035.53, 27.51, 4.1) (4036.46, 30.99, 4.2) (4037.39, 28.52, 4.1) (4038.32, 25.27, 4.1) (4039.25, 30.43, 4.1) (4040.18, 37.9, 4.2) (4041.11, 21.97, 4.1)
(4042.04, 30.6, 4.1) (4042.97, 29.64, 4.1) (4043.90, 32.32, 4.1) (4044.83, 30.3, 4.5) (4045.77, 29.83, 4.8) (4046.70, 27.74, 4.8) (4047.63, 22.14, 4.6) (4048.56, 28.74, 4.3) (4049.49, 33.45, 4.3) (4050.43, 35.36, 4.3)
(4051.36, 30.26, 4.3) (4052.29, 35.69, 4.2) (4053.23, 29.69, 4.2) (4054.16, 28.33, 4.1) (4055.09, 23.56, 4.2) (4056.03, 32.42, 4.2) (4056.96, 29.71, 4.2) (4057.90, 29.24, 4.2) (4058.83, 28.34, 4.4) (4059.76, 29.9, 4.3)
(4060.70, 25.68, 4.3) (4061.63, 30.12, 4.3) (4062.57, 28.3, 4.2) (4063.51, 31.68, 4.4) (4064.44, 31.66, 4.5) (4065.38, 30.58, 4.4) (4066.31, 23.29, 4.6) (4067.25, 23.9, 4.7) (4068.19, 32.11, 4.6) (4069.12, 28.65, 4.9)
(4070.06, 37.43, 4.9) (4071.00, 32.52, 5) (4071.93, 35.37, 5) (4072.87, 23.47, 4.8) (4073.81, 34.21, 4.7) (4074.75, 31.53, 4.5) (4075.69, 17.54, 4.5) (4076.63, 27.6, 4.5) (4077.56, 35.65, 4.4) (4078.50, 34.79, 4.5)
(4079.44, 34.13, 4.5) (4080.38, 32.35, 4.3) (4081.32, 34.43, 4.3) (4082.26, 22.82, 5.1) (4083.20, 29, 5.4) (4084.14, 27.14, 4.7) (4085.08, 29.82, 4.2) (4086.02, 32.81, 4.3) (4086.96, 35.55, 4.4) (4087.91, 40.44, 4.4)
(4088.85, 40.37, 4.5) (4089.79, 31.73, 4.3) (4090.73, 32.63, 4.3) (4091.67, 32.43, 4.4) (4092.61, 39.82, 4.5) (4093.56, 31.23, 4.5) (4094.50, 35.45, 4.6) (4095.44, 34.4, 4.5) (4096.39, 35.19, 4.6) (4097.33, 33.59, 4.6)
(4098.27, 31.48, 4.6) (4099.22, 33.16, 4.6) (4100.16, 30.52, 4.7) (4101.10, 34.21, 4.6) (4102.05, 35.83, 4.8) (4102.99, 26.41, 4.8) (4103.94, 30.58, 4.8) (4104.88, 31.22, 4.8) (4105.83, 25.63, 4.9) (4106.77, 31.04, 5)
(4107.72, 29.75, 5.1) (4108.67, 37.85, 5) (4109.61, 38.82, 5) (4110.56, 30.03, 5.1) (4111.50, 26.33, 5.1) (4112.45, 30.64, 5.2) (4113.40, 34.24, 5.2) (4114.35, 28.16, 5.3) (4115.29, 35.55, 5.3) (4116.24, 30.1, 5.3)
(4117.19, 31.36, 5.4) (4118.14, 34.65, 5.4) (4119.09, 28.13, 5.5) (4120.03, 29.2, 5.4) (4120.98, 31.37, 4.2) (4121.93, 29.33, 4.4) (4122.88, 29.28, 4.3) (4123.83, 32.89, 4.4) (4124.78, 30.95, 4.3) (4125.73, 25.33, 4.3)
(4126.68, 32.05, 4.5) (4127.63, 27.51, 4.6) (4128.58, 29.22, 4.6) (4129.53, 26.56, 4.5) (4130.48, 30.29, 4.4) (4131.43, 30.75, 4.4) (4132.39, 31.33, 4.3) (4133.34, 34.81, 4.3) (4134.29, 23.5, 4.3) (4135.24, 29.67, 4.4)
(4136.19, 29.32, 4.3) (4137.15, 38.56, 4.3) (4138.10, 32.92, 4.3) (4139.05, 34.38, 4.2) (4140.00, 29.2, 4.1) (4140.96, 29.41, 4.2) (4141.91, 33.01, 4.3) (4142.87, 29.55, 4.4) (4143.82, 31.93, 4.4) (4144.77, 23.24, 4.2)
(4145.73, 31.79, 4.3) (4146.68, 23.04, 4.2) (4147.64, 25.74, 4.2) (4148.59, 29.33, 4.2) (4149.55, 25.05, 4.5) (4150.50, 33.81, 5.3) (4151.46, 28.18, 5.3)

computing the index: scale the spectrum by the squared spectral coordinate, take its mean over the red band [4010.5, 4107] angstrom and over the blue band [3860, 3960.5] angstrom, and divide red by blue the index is 1.06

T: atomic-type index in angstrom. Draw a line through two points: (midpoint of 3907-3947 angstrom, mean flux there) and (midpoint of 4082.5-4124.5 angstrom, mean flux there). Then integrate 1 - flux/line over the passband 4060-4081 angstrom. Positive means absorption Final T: 0.8 angstrom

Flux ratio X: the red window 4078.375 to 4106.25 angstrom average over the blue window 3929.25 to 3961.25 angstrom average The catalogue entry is 1.1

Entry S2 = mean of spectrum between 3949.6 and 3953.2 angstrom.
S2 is 30.9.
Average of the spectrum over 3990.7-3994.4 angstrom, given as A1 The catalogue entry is 27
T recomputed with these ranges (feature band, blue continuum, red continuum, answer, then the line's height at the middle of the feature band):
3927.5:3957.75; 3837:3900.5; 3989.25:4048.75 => 3.5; 32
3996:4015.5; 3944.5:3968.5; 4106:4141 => 0.2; 31.8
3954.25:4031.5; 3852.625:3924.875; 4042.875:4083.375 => 0.4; 31.2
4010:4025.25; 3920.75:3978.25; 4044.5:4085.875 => -2.2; 29.5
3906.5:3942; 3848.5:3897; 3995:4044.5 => 5.7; 33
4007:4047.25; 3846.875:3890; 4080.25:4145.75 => 2.2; 32.3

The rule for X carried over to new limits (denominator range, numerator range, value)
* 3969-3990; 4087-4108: 1.11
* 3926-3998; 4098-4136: 1.04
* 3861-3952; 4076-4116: 1.03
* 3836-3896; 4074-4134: 0.94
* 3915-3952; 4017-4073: 1.08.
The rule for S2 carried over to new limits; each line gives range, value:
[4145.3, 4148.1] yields 26.8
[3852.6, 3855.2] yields 37.2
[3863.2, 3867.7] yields 35.5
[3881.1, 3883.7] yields 27.6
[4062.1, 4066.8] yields 29.1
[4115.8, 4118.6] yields 32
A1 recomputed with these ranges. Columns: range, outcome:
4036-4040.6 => 30.5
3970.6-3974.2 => 26.4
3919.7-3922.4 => 28.8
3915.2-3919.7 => 24.7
